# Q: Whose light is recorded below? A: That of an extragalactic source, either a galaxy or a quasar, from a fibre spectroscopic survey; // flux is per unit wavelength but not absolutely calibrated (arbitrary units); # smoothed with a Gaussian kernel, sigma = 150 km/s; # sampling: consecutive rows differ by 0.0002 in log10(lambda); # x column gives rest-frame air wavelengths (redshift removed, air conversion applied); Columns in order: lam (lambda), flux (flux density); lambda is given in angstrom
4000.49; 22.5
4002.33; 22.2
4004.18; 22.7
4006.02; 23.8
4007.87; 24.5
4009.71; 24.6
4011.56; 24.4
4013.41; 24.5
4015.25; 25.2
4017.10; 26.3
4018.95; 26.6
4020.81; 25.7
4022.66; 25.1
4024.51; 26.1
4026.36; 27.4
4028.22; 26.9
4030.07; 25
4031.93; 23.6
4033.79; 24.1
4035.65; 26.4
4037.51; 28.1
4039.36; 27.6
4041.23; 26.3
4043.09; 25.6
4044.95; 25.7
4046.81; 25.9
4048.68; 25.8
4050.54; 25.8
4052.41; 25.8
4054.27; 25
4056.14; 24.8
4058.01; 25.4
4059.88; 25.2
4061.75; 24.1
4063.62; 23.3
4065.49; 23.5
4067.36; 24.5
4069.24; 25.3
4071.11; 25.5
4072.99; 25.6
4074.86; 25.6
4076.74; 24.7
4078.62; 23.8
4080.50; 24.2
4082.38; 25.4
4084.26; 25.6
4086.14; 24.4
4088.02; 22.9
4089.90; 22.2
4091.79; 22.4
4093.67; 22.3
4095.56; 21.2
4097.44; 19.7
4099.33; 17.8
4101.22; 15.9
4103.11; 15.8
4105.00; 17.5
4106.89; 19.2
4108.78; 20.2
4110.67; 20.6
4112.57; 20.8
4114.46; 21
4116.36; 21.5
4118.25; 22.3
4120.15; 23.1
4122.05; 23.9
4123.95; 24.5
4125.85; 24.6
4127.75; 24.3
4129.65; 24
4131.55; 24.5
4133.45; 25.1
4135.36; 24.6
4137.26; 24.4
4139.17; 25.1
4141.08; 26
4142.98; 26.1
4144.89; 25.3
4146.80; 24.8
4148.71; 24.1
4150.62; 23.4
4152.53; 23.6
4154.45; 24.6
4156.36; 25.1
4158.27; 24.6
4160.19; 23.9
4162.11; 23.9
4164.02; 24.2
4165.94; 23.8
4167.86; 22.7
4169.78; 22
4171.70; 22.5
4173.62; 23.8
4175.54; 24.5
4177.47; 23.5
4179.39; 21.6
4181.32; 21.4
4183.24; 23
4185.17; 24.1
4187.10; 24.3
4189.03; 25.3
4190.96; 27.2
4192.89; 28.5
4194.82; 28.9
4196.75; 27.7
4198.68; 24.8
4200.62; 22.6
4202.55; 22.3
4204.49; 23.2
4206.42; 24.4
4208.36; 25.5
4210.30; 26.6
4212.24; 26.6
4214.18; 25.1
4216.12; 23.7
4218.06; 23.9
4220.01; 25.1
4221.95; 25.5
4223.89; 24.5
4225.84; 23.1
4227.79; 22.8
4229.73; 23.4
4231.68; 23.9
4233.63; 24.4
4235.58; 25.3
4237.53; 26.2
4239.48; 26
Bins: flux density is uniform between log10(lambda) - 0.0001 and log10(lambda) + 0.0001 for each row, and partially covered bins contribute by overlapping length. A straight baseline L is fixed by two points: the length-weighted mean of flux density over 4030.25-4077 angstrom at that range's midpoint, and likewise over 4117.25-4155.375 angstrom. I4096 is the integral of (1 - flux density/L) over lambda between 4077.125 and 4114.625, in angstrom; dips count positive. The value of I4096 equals 5.54 angstrom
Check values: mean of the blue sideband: 25.3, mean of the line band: 21.2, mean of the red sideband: 24.4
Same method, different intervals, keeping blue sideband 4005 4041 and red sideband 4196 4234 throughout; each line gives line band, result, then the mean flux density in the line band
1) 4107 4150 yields 2.3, 23.6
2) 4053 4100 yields 2.7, 23.8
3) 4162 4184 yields 1.5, 23.1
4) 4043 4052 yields -0.1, 25.8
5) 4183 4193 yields -0.3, 25.3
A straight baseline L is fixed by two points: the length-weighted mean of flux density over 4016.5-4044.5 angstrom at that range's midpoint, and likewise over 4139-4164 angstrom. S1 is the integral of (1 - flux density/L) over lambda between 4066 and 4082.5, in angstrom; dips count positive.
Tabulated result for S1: 0.4 angstrom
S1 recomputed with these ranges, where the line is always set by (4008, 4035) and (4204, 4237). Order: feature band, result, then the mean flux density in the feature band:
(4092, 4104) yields 2.90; 19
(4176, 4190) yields 0.77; 23.3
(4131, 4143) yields -0.07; 25.1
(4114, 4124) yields 0.94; 22.6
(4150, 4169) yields 0.65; 24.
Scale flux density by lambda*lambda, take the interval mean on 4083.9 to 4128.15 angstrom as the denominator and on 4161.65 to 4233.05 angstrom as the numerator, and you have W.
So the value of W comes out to 1.19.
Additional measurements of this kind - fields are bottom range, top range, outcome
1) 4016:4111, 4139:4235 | 1.08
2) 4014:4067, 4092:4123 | 0.82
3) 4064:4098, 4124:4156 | 1.06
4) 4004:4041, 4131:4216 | 1.03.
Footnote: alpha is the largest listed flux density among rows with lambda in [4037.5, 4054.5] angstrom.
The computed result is 28.1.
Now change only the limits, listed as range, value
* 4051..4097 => 25.8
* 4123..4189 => 26.1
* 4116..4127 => 24.6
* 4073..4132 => 25.6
